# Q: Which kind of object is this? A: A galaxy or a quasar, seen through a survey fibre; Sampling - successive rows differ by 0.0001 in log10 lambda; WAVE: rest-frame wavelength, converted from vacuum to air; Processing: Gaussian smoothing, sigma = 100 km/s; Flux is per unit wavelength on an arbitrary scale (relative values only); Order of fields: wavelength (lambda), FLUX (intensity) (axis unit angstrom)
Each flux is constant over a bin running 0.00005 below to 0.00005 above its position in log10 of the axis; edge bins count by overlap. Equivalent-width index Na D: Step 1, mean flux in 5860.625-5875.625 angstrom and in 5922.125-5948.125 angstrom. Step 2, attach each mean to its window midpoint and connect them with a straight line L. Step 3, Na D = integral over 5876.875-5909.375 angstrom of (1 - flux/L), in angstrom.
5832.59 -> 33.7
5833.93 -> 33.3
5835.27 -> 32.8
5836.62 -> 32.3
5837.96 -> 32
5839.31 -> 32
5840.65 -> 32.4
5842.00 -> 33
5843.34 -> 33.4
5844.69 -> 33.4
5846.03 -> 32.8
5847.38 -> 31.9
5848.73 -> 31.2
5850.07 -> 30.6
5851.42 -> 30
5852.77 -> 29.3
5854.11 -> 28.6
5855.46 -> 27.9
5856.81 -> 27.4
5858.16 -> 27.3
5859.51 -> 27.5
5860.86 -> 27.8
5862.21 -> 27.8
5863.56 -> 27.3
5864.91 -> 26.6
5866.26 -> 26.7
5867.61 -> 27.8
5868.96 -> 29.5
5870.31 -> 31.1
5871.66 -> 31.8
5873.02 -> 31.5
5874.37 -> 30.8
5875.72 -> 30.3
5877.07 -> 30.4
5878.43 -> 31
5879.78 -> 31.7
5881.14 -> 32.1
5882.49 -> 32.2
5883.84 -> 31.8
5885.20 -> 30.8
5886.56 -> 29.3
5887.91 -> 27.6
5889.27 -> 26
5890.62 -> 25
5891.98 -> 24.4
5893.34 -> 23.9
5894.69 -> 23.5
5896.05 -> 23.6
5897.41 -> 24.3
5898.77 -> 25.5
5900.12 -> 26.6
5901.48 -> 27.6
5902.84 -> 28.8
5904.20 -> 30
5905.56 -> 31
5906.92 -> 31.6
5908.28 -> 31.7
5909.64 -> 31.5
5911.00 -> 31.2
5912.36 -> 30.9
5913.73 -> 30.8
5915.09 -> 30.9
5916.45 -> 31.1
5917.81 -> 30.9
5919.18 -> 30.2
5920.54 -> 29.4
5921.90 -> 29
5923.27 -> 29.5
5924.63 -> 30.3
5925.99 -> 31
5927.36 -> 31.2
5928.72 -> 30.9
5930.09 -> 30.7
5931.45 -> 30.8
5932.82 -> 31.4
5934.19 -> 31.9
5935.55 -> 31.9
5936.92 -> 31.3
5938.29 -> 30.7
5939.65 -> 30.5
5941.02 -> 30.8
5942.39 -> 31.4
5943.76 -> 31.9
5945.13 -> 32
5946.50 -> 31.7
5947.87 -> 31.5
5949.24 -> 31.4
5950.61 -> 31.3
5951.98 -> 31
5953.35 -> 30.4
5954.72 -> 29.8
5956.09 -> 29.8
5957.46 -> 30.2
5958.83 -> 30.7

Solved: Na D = 1.6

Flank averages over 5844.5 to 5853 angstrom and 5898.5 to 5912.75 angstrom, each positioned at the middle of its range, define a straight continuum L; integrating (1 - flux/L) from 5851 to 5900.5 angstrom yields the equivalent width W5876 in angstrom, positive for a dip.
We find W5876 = 3.7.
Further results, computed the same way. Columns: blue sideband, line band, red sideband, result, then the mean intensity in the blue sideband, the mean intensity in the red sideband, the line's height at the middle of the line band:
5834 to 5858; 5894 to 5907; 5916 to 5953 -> 1.67 angstrom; 31.2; 30.9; 31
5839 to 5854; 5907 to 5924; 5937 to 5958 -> 0.32 angstrom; 31.7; 31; 31.2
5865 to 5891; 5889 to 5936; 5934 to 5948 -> 2.43 angstrom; 29.9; 31.4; 30.7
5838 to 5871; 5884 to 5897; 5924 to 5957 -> 1.76 angstrom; 29.8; 31.1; 30.3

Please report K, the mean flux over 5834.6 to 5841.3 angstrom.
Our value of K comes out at 32.3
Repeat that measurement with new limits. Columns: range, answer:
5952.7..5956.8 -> 30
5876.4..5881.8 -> 31.2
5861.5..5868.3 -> 27.3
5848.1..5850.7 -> 31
